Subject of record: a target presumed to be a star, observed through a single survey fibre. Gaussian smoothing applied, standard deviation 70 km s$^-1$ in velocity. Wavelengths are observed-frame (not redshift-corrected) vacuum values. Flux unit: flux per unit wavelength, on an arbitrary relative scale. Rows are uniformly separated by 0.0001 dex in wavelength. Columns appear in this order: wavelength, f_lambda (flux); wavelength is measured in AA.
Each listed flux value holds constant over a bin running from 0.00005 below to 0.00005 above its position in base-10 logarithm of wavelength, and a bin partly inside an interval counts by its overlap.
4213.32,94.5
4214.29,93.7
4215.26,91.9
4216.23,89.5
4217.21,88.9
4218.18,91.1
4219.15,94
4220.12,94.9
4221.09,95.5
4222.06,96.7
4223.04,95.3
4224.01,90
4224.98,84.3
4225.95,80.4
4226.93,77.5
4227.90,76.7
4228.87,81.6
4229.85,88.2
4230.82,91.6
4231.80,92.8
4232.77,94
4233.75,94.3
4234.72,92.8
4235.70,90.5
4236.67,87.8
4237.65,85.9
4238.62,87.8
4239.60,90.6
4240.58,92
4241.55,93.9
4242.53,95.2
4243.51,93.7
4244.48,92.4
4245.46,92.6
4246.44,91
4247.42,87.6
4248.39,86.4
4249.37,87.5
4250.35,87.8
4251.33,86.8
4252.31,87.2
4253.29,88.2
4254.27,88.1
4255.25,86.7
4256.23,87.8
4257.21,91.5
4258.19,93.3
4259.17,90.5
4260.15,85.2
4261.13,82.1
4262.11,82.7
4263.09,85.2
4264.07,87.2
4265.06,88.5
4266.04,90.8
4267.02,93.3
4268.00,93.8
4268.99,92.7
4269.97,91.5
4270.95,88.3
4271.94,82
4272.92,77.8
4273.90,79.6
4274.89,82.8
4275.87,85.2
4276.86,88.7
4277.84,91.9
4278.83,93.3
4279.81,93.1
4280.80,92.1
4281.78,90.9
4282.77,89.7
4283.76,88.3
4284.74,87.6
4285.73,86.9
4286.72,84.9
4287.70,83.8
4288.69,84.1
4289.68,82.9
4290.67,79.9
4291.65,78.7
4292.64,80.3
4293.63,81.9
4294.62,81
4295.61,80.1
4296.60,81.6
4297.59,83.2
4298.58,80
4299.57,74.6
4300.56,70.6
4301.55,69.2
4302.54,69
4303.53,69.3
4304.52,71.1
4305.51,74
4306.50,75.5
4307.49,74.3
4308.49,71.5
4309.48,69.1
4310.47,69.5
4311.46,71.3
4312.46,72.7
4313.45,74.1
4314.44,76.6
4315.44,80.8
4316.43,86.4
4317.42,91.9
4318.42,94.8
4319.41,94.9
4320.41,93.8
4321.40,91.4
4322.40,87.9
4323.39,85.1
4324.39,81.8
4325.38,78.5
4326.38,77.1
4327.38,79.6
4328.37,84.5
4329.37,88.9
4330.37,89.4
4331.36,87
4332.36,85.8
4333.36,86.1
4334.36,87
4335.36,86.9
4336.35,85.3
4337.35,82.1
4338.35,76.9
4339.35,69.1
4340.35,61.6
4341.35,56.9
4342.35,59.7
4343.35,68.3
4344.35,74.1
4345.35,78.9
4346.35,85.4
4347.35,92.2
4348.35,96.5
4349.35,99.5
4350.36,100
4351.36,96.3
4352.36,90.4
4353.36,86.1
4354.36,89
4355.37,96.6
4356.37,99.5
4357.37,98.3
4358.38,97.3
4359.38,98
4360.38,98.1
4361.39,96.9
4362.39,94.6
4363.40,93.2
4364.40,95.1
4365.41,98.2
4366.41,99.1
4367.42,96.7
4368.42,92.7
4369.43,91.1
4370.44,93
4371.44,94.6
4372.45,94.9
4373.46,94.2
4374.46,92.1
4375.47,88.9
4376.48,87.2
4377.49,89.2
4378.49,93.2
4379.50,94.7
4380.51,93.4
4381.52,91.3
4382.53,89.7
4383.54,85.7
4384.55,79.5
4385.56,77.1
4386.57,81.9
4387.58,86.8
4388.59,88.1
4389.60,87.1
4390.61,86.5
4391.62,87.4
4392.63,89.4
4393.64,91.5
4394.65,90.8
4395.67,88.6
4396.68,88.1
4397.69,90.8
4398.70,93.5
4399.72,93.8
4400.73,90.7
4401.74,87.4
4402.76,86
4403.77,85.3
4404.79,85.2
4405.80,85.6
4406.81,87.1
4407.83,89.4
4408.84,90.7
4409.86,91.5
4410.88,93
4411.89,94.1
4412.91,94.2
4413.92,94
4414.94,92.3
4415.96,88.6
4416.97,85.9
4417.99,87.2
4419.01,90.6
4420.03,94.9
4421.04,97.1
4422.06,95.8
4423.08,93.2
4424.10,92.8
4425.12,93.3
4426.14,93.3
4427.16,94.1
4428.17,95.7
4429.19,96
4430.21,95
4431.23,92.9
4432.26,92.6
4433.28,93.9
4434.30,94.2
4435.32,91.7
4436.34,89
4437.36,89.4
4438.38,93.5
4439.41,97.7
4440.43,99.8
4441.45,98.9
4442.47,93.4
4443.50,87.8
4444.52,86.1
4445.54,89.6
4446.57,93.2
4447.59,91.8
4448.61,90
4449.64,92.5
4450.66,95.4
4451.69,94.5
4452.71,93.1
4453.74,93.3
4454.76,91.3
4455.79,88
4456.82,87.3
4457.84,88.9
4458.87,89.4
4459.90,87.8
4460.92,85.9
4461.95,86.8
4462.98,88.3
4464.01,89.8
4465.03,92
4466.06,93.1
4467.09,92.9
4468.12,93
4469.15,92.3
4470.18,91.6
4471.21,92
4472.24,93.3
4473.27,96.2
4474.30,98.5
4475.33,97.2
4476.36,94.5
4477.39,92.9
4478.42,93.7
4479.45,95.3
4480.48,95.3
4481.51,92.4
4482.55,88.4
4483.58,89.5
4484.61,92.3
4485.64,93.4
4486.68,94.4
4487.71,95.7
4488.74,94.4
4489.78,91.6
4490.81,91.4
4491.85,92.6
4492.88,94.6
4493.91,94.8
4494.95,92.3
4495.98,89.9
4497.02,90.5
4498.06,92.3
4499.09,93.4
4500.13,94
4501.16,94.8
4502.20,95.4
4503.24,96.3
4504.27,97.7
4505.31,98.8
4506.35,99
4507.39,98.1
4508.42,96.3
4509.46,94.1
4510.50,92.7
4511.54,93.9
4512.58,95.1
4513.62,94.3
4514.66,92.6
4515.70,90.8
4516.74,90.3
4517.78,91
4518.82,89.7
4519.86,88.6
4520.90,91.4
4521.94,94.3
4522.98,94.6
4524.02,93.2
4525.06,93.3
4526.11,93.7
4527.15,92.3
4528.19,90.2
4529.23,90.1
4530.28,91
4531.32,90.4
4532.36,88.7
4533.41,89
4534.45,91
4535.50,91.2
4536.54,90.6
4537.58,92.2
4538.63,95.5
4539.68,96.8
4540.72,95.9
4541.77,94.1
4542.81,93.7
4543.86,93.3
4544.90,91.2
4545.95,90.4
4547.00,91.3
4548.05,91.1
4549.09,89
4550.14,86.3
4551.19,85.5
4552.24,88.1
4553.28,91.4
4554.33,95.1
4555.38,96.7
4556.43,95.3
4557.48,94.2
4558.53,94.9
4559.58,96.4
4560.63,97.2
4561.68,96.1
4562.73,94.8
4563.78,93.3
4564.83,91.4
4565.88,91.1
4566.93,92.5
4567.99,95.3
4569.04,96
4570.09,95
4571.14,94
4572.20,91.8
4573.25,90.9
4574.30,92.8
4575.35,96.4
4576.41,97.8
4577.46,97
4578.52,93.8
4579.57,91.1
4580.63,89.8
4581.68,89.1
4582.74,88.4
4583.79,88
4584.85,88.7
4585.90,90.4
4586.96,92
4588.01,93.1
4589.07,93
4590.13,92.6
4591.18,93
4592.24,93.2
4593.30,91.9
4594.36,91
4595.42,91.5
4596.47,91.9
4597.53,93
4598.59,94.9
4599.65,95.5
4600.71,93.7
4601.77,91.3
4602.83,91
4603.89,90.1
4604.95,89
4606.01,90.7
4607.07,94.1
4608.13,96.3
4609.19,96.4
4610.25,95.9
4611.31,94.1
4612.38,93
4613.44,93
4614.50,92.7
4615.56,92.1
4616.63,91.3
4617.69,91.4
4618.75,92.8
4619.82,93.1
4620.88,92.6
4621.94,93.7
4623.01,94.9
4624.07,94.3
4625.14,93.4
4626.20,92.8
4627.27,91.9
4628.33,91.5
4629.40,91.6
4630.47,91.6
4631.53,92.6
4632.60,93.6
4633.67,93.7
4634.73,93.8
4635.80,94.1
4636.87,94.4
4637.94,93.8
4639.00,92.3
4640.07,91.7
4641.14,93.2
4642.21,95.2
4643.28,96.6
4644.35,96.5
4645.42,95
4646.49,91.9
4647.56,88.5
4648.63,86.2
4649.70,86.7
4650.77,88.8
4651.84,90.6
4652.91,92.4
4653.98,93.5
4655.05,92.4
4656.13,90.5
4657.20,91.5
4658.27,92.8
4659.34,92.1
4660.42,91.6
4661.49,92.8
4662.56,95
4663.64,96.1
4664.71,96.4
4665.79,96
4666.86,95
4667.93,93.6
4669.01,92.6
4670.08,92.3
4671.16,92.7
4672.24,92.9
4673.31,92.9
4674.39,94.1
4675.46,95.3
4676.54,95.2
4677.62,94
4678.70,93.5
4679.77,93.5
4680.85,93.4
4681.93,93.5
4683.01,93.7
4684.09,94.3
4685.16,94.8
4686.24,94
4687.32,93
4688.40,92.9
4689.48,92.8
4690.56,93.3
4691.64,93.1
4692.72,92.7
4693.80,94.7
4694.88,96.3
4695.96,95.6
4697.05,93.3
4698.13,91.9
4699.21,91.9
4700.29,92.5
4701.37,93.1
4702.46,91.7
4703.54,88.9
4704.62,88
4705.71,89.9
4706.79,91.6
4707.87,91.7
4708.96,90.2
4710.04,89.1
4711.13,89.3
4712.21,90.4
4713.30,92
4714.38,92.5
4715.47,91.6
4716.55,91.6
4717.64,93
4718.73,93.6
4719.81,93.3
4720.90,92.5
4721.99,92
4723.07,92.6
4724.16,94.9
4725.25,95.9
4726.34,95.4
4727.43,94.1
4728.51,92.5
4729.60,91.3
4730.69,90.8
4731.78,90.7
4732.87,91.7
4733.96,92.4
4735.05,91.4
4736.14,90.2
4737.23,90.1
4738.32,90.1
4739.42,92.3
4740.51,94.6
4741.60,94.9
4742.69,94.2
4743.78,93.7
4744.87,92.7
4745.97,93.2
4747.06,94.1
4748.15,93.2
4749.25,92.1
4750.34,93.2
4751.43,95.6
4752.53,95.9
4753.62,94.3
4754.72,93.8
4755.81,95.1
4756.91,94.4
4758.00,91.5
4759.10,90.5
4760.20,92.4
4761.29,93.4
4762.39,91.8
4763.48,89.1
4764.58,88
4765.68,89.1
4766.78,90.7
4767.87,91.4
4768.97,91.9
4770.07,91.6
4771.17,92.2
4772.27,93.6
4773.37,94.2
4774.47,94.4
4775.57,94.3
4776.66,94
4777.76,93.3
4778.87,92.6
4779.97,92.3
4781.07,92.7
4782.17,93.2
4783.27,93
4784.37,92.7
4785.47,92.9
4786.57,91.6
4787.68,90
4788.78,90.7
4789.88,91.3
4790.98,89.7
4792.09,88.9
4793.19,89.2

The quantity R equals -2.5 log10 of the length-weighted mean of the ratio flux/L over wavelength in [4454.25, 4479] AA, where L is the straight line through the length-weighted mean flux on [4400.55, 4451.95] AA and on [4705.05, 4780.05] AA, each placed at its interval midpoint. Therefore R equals 0.01 mag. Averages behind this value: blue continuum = 91.9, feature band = 91.5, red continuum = 92.4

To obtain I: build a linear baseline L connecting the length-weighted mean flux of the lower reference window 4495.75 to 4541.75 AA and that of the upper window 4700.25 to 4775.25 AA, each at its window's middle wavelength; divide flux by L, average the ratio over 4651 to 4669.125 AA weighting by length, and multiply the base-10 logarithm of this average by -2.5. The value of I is -0.01 mag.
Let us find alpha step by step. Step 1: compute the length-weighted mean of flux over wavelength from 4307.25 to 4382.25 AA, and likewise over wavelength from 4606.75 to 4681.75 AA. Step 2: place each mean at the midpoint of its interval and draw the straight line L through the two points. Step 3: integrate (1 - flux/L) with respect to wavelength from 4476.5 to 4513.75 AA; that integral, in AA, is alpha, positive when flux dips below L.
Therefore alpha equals -1.7 AA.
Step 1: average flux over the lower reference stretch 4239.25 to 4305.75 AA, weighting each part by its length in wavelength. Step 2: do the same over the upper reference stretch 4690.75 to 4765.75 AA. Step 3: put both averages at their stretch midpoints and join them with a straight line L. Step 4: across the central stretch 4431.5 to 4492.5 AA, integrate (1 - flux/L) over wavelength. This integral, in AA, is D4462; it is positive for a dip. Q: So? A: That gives -2.65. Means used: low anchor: 85.6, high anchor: 92.4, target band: 92.3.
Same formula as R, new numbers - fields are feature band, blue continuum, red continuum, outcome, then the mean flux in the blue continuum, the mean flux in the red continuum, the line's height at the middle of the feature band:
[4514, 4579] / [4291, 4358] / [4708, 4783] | -0.06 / 81.6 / 92.5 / 87.3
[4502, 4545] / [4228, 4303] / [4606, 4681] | -0.02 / 86.7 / 93.1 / 91.1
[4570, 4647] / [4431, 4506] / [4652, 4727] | 0.00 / 92.6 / 92.9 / 92.8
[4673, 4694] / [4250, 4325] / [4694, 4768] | -0.03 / 83.7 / 92.3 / 91.4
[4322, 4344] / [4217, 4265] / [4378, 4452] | 0.14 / 89.1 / 90.9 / 90.1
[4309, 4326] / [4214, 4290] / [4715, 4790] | 0.09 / 88.8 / 92.6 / 89.3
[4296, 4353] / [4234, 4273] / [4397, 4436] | 0.12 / 89.1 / 91.6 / 90.2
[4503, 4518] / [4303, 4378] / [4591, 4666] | -0.06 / 85.6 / 92.8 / 89.8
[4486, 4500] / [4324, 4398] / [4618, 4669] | -0.03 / 87.9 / 92.9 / 90.2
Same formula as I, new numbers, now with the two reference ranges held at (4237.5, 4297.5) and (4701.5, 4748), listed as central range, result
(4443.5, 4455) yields -0.030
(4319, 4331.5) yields 0.024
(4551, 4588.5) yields -0.030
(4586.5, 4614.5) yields -0.025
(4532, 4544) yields -0.029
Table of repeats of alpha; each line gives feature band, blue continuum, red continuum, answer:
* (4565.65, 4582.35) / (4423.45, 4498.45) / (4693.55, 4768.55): -0.2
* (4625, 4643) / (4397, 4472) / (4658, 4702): 0.0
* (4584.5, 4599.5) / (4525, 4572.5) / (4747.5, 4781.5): 0.0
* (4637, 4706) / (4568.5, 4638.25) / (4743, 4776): -0.1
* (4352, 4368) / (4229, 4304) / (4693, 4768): -1.4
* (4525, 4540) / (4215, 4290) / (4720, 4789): -0.1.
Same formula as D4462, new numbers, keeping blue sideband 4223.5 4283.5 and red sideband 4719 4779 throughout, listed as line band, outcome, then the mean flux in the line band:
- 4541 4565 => -0.4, 92.7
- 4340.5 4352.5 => 0.9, 82.3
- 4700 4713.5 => 0.3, 90.5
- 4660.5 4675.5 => -0.3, 94.1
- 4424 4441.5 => -0.8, 94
